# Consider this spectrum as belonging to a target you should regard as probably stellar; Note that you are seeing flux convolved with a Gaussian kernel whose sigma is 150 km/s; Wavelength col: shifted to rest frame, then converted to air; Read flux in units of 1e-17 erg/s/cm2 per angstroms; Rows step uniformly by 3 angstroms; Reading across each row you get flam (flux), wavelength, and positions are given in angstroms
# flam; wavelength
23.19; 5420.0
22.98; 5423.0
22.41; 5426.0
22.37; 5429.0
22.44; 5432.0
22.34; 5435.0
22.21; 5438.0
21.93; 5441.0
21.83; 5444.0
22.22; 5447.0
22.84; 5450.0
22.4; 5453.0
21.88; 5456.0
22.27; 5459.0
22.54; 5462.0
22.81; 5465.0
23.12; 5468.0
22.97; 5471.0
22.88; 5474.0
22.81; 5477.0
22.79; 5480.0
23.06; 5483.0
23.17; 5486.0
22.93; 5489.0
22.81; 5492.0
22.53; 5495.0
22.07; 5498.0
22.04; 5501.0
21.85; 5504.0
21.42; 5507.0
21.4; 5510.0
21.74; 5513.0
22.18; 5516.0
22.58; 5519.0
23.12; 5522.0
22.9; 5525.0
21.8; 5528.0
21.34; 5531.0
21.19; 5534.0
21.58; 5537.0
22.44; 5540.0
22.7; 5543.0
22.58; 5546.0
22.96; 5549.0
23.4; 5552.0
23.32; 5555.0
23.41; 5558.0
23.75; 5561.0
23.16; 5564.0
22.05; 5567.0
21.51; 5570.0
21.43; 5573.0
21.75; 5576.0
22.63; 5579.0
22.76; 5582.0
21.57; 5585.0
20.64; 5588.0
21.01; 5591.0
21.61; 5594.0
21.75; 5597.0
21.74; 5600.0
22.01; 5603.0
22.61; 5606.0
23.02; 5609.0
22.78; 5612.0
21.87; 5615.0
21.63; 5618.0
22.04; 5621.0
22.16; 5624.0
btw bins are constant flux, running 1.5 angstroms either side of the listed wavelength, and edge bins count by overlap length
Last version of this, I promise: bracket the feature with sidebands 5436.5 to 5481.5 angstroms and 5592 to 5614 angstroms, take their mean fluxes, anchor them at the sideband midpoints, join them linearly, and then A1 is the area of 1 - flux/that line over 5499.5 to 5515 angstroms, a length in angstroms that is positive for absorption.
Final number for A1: 0.5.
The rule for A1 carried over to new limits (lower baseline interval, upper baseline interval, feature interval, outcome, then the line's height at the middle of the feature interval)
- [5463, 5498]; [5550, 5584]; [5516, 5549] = 0.69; 22.7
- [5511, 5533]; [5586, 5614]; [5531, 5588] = -0.84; 22.1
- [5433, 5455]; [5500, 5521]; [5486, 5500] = -0.40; 22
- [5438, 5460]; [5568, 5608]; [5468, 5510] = -0.88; 22.1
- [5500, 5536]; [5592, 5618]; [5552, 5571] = -0.78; 22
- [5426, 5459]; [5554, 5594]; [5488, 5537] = 0.28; 22.2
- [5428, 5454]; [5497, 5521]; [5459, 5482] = -0.71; 22.1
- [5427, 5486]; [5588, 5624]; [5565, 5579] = 0.16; 22.1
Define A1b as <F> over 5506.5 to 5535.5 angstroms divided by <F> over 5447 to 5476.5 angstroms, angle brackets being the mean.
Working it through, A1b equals 0.97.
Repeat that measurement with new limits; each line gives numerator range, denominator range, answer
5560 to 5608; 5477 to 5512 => 0.98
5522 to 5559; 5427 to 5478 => 1.00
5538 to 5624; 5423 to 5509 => 0.99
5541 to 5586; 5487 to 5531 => 1.02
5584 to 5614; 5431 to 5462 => 0.98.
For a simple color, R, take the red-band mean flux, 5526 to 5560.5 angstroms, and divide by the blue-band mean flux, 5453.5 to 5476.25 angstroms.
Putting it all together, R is 0.99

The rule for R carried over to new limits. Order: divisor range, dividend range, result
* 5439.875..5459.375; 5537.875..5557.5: 1.03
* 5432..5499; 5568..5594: 0.96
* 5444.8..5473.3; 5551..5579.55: 1.00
